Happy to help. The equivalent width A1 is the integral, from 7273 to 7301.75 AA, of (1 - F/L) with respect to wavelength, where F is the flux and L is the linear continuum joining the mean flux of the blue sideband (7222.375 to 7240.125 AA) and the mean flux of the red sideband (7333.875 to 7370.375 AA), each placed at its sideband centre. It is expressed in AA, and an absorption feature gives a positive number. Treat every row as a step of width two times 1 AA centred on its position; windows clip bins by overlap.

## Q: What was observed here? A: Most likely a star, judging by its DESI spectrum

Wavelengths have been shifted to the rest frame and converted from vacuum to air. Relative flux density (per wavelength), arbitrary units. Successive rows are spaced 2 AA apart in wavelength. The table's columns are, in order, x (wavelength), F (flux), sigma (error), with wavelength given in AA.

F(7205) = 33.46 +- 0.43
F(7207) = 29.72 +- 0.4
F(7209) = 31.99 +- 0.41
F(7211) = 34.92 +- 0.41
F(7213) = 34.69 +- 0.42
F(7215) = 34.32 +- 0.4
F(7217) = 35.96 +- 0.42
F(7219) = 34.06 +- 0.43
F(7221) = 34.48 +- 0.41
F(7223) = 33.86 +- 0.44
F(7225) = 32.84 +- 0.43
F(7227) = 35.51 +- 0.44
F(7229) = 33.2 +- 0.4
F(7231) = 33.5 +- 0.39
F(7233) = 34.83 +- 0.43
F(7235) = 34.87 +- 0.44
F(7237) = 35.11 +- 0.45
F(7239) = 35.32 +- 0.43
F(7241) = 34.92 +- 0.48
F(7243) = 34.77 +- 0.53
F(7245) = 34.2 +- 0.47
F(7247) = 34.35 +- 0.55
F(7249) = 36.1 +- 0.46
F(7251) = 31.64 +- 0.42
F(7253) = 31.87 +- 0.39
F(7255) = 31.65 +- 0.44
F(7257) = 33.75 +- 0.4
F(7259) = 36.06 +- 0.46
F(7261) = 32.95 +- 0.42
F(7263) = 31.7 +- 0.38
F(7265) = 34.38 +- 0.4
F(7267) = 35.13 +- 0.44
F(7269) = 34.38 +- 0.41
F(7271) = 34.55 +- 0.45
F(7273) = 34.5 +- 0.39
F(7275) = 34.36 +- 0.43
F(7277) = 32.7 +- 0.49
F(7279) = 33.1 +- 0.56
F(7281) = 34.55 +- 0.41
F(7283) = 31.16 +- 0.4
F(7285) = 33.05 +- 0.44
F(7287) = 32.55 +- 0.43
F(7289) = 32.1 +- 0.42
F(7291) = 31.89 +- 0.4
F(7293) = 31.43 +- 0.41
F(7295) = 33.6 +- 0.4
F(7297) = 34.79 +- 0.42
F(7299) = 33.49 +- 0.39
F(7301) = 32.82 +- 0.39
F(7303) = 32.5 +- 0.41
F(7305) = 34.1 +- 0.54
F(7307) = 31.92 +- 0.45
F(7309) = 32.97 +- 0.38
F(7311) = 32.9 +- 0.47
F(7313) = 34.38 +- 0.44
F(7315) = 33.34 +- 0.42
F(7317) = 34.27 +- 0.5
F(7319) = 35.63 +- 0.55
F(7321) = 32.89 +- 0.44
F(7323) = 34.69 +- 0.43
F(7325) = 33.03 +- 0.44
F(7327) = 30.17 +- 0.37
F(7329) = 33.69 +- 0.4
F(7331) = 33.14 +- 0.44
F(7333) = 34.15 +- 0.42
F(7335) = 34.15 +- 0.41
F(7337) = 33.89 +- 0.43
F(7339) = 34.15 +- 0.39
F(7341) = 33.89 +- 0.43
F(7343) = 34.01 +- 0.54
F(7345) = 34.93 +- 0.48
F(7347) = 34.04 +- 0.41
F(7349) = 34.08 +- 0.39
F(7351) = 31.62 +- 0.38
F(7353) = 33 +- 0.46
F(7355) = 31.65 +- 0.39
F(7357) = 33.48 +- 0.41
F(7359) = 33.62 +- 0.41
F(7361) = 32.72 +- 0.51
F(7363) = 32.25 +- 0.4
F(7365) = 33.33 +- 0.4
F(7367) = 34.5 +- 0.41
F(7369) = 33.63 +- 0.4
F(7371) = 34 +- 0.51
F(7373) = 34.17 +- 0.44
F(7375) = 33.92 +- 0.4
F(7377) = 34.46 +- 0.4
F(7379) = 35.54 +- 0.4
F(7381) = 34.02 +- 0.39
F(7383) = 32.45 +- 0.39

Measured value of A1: 0.8 AA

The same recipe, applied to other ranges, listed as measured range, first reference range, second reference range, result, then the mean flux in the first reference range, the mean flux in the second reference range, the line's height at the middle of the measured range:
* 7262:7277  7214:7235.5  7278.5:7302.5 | -0.3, 34.3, 32.9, 33.3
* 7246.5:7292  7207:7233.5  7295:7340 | 0.5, 34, 33.5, 33.7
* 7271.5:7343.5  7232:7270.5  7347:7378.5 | 0.9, 34.1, 33.4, 33.8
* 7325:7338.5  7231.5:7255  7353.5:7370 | 0.1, 34.2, 33.1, 33.4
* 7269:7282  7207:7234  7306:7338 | -0.1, 34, 33.5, 33.7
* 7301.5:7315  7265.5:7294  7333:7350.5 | 0.2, 33.3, 34.1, 33.6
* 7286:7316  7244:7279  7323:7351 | 0.6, 33.8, 33.6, 33.7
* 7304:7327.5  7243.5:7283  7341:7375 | 0.1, 33.7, 33.5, 33.6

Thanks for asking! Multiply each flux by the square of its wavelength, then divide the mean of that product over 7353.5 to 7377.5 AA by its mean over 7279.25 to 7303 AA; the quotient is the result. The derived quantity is 1.04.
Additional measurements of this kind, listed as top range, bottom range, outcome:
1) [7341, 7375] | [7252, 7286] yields 1.02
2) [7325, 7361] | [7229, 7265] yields 1.01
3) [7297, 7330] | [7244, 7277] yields 1.00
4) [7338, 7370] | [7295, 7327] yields 1.01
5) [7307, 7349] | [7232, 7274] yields 1.01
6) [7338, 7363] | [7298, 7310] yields 1.03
